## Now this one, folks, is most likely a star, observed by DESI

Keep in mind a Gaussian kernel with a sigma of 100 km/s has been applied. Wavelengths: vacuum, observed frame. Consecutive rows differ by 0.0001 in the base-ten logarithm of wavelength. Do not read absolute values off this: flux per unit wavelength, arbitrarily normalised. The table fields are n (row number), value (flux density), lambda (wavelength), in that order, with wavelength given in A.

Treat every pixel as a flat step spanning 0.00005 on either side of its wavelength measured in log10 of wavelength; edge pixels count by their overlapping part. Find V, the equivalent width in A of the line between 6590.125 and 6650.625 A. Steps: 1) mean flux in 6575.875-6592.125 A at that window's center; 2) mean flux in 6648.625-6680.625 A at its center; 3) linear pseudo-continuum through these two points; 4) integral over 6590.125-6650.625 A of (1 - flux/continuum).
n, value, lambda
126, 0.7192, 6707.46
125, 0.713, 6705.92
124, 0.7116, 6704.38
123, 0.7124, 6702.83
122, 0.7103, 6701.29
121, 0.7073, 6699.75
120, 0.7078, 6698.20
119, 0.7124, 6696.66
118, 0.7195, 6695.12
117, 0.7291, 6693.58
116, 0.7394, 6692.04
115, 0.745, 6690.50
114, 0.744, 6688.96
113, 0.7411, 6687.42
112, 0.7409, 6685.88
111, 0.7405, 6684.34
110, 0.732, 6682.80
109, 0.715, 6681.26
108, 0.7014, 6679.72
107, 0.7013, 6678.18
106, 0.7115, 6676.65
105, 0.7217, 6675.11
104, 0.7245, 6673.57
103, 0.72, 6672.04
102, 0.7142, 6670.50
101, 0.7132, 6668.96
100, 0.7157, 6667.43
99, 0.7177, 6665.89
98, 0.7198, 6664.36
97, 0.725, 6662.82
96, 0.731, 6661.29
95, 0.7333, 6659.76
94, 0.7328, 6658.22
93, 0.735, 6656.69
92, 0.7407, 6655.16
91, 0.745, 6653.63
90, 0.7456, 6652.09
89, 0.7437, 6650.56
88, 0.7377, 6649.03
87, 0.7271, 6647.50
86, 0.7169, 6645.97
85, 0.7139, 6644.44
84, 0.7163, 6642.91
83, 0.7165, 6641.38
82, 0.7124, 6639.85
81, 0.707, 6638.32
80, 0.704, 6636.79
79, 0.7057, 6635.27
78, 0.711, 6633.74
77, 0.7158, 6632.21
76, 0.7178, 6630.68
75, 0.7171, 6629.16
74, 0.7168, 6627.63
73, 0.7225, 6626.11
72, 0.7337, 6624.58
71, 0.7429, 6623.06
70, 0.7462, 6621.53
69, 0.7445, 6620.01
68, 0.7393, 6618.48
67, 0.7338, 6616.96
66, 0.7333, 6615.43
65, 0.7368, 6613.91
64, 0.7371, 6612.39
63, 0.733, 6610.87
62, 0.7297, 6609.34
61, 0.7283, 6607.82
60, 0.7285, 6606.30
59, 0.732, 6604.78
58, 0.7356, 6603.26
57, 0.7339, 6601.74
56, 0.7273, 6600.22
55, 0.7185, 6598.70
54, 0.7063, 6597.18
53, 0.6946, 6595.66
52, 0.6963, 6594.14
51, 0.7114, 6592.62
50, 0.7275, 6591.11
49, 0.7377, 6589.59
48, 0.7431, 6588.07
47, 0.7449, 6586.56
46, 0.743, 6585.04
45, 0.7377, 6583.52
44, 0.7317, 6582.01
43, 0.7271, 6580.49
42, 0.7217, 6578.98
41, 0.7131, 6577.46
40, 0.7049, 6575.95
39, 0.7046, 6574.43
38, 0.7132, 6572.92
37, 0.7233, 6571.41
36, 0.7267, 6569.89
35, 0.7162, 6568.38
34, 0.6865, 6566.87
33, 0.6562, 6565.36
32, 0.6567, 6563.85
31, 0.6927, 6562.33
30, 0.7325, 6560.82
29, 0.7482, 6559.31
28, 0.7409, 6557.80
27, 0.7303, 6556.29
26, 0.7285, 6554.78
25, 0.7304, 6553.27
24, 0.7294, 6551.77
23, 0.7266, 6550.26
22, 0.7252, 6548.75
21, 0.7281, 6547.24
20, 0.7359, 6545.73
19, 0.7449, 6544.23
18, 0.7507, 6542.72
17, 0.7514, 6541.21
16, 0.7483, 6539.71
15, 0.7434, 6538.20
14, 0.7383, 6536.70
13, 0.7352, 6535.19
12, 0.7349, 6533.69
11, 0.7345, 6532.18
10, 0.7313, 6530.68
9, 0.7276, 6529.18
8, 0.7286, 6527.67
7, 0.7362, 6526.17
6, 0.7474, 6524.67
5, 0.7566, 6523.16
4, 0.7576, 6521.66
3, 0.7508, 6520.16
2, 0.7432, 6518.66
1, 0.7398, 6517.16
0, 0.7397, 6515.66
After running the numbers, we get 0.4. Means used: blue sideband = 0.731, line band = 0.724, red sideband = 0.725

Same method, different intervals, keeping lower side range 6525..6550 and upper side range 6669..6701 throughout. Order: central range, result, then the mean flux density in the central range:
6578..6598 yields 0.2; 0.725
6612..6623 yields -0.1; 0.739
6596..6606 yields 0.1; 0.724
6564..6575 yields 0.5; 0.702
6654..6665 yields -0.1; 0.732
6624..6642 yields 0.3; 0.715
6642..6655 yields -0.1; 0.731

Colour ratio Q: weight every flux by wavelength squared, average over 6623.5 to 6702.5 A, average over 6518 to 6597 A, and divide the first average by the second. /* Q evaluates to 1.0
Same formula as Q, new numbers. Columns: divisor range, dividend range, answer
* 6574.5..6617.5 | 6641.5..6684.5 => 1.02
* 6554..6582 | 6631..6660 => 1.04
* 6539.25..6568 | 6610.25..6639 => 1.03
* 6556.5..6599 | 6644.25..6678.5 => 1.04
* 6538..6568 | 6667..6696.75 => 1.04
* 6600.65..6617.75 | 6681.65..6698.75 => 1.02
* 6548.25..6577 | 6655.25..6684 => 1.04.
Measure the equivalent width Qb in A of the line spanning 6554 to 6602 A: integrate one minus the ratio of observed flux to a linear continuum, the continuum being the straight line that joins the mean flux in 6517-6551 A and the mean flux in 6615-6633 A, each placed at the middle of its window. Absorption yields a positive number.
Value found 1.1 A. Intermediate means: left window 0.74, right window 0.73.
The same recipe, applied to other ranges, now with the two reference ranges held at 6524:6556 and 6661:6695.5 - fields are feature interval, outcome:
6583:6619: 0.12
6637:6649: 0.18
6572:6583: 0.24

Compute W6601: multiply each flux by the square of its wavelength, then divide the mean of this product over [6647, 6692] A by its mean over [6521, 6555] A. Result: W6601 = 1.0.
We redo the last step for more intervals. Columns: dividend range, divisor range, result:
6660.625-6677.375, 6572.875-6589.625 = 1.02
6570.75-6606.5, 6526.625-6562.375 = 1.00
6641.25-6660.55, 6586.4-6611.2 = 1.03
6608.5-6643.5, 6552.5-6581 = 1.03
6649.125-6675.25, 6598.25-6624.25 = 1.01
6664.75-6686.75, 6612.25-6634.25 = 1.00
